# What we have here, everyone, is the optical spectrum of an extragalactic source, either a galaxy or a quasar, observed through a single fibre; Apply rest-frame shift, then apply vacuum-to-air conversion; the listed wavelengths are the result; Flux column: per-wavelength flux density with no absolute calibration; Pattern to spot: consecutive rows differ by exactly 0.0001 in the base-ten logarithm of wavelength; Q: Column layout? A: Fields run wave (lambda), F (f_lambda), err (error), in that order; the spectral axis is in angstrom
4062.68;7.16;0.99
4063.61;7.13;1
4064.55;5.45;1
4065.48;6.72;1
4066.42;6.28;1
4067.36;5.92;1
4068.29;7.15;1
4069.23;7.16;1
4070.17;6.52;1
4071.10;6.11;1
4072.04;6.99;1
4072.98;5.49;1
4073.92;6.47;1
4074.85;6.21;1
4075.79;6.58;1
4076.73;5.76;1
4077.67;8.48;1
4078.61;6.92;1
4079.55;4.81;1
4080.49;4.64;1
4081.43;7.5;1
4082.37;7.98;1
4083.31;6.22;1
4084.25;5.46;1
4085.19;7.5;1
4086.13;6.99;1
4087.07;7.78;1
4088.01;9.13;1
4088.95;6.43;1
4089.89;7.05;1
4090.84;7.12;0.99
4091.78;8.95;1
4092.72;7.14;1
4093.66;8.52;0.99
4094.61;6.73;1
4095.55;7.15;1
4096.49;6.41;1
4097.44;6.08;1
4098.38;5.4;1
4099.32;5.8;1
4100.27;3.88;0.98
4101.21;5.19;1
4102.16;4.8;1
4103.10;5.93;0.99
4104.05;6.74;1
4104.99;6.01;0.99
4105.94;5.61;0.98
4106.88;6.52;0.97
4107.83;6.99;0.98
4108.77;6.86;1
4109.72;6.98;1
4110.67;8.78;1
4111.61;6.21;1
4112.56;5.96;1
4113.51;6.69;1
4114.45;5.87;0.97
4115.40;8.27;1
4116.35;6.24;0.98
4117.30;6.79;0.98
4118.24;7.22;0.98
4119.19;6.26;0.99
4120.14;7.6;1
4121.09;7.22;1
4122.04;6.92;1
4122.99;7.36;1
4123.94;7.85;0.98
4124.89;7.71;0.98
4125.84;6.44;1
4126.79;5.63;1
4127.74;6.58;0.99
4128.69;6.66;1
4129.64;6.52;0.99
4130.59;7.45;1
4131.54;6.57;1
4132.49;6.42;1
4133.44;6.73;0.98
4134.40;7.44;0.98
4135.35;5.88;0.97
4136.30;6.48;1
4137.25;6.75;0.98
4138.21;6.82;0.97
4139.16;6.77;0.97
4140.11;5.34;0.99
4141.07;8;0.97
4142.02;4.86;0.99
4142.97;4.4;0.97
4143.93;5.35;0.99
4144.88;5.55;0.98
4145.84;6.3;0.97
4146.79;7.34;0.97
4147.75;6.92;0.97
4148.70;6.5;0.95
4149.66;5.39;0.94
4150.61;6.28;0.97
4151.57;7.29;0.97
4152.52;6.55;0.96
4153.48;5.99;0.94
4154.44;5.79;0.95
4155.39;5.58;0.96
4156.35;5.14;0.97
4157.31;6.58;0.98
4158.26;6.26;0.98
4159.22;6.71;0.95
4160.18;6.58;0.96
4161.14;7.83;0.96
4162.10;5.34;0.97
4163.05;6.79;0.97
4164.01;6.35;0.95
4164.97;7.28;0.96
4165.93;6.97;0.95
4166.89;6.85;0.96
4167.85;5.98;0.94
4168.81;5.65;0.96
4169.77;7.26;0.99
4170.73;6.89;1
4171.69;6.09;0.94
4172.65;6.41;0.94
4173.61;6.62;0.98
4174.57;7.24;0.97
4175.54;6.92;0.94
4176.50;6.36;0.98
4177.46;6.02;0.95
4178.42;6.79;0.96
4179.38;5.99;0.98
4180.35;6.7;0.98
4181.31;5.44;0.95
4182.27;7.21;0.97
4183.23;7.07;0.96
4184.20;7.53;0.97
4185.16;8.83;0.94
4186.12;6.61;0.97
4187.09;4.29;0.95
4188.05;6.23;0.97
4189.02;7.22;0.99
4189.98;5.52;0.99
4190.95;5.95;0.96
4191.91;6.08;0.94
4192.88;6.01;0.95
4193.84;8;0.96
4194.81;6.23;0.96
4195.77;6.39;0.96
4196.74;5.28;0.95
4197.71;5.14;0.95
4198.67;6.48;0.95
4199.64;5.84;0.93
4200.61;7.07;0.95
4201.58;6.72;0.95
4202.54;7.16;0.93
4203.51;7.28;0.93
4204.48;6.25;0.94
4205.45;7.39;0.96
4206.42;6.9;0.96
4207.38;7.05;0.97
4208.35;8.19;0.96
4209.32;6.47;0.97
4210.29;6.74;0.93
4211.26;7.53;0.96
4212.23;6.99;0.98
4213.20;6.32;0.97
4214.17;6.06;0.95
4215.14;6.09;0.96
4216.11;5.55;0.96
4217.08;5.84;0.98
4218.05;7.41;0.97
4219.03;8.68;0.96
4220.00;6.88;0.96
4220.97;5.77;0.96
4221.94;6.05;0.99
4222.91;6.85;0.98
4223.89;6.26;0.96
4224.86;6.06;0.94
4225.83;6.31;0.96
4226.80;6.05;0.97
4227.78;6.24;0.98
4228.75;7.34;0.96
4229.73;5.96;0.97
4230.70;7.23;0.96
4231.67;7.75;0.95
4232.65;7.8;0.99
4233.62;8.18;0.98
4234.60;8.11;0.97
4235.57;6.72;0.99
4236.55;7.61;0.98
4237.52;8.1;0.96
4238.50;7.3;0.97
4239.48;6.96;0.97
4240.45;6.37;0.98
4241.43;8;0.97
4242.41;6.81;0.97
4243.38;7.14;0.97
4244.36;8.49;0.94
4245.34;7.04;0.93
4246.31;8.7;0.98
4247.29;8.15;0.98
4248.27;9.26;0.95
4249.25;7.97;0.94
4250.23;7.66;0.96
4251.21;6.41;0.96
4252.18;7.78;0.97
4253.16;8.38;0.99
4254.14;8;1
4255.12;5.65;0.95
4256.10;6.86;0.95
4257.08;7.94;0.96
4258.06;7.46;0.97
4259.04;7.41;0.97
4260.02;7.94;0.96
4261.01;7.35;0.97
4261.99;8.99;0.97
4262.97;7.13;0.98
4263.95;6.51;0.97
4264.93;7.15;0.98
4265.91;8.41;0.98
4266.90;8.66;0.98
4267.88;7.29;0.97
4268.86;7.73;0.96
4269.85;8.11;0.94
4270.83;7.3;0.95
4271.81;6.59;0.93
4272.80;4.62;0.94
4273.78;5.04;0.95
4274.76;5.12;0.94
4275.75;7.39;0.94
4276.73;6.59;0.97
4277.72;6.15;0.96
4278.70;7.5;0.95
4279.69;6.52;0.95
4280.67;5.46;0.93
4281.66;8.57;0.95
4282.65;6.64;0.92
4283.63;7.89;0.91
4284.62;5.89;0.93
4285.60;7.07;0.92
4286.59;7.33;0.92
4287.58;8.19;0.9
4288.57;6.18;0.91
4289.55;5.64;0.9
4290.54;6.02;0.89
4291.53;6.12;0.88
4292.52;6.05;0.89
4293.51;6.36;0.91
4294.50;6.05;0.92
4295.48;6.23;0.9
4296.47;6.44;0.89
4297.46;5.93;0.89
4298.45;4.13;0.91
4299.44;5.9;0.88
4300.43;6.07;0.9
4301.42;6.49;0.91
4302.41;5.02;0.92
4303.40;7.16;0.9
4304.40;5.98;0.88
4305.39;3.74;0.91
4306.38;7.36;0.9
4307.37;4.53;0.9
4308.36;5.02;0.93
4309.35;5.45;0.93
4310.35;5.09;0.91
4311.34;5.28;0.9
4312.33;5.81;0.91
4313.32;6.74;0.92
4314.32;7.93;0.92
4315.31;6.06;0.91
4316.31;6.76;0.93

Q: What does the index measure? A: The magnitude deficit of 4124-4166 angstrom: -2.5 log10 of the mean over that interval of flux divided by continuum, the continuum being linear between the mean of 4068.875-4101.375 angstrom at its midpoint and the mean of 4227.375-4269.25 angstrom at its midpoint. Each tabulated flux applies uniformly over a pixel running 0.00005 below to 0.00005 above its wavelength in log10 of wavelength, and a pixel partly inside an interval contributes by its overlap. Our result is 0.09 mag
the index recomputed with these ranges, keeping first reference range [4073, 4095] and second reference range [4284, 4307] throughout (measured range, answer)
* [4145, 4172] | 0.037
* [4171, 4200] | 0.023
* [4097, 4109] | 0.181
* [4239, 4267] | -0.202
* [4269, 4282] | -0.055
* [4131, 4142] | 0.026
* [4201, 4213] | -0.090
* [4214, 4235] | -0.056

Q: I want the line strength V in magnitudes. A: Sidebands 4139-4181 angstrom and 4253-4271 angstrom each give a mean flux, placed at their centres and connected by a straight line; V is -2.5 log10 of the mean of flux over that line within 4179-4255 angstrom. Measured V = 0.02 mag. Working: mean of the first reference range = 6.35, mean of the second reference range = 7.58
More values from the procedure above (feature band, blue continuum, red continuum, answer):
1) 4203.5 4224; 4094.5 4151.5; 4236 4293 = 0.028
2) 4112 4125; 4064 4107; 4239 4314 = -0.066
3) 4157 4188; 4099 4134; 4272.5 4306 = -0.023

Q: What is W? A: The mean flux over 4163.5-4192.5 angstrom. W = 6.54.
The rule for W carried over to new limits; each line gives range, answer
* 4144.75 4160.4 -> 6.29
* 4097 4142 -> 6.54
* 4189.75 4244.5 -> 6.78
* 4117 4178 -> 6.52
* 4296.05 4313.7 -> 5.66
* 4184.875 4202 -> 6.29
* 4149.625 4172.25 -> 6.41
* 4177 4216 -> 6.57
